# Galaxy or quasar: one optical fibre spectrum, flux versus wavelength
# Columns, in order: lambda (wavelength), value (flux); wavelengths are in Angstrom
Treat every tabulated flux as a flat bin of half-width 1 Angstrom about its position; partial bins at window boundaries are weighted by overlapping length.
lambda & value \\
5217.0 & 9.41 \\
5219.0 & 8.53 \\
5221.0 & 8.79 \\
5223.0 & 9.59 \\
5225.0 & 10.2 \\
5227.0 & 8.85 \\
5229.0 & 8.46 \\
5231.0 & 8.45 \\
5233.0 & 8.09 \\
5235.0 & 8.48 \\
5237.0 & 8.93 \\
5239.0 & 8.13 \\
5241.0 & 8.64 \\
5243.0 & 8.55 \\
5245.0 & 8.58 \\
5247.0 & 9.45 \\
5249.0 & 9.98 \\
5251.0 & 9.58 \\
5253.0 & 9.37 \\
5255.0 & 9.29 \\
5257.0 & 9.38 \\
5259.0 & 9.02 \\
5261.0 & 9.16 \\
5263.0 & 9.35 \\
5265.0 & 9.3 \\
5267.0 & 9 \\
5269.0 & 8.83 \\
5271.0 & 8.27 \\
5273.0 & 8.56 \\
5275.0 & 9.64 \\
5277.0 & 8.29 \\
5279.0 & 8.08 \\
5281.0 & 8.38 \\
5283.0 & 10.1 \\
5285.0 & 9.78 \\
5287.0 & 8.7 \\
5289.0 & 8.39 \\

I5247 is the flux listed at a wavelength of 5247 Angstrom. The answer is 9.45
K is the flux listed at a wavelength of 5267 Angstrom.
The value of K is 9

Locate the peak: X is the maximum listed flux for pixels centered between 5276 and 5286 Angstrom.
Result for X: 10.1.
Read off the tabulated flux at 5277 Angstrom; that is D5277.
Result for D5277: 8.29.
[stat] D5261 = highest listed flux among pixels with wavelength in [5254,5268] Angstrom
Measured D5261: 9.38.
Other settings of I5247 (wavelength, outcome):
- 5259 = 9.02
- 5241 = 8.64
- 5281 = 8.38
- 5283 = 10.1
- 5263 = 9.35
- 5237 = 8.93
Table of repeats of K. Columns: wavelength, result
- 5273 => 8.56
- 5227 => 8.85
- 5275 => 9.64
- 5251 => 9.58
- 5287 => 8.7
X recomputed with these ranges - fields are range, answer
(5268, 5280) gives 9.64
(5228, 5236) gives 8.48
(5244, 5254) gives 9.98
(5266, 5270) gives 9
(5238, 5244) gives 8.64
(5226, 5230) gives 8.85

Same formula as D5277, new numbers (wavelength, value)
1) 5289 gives 8.39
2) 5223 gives 9.59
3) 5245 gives 8.58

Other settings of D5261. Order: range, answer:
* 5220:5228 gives 10.2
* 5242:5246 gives 8.58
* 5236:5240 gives 8.93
